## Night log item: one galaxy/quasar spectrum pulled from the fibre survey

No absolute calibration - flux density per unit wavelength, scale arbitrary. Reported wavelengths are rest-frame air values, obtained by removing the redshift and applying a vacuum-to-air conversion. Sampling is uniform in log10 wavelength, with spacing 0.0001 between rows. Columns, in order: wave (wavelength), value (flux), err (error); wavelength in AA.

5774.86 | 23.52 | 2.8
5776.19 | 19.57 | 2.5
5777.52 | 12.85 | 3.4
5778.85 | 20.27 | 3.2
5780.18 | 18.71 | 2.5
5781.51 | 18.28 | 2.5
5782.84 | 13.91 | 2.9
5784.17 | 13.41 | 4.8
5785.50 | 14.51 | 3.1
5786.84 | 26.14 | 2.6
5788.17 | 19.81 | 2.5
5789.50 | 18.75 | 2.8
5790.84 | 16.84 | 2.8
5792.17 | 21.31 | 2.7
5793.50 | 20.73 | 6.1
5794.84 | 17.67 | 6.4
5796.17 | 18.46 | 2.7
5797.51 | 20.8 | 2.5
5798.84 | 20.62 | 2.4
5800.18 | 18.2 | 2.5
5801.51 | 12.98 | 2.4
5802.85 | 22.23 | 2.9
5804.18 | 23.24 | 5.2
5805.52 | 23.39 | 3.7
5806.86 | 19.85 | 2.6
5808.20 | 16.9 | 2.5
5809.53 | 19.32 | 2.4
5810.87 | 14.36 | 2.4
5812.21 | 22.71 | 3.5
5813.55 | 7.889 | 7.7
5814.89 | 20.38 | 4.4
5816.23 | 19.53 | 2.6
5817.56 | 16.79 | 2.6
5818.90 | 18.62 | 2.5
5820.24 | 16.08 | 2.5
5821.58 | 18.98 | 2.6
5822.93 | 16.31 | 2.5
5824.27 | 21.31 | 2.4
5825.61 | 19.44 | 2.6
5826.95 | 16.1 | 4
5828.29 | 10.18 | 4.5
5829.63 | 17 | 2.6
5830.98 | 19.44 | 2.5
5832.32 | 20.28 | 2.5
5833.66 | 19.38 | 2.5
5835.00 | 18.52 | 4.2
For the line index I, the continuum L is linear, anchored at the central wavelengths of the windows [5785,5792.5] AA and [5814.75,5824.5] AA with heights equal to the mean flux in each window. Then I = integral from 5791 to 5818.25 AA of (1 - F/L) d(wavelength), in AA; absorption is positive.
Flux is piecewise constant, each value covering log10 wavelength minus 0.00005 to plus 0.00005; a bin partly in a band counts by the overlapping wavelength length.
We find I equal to 0.1 AA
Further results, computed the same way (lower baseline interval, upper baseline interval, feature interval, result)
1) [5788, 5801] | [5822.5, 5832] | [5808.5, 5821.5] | 0.5 AA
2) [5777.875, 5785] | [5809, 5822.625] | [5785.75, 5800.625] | -2.5 AA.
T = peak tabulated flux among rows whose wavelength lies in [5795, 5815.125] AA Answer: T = 23.39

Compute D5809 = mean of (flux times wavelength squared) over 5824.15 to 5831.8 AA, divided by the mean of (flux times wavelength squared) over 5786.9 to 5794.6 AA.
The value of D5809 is 0.87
